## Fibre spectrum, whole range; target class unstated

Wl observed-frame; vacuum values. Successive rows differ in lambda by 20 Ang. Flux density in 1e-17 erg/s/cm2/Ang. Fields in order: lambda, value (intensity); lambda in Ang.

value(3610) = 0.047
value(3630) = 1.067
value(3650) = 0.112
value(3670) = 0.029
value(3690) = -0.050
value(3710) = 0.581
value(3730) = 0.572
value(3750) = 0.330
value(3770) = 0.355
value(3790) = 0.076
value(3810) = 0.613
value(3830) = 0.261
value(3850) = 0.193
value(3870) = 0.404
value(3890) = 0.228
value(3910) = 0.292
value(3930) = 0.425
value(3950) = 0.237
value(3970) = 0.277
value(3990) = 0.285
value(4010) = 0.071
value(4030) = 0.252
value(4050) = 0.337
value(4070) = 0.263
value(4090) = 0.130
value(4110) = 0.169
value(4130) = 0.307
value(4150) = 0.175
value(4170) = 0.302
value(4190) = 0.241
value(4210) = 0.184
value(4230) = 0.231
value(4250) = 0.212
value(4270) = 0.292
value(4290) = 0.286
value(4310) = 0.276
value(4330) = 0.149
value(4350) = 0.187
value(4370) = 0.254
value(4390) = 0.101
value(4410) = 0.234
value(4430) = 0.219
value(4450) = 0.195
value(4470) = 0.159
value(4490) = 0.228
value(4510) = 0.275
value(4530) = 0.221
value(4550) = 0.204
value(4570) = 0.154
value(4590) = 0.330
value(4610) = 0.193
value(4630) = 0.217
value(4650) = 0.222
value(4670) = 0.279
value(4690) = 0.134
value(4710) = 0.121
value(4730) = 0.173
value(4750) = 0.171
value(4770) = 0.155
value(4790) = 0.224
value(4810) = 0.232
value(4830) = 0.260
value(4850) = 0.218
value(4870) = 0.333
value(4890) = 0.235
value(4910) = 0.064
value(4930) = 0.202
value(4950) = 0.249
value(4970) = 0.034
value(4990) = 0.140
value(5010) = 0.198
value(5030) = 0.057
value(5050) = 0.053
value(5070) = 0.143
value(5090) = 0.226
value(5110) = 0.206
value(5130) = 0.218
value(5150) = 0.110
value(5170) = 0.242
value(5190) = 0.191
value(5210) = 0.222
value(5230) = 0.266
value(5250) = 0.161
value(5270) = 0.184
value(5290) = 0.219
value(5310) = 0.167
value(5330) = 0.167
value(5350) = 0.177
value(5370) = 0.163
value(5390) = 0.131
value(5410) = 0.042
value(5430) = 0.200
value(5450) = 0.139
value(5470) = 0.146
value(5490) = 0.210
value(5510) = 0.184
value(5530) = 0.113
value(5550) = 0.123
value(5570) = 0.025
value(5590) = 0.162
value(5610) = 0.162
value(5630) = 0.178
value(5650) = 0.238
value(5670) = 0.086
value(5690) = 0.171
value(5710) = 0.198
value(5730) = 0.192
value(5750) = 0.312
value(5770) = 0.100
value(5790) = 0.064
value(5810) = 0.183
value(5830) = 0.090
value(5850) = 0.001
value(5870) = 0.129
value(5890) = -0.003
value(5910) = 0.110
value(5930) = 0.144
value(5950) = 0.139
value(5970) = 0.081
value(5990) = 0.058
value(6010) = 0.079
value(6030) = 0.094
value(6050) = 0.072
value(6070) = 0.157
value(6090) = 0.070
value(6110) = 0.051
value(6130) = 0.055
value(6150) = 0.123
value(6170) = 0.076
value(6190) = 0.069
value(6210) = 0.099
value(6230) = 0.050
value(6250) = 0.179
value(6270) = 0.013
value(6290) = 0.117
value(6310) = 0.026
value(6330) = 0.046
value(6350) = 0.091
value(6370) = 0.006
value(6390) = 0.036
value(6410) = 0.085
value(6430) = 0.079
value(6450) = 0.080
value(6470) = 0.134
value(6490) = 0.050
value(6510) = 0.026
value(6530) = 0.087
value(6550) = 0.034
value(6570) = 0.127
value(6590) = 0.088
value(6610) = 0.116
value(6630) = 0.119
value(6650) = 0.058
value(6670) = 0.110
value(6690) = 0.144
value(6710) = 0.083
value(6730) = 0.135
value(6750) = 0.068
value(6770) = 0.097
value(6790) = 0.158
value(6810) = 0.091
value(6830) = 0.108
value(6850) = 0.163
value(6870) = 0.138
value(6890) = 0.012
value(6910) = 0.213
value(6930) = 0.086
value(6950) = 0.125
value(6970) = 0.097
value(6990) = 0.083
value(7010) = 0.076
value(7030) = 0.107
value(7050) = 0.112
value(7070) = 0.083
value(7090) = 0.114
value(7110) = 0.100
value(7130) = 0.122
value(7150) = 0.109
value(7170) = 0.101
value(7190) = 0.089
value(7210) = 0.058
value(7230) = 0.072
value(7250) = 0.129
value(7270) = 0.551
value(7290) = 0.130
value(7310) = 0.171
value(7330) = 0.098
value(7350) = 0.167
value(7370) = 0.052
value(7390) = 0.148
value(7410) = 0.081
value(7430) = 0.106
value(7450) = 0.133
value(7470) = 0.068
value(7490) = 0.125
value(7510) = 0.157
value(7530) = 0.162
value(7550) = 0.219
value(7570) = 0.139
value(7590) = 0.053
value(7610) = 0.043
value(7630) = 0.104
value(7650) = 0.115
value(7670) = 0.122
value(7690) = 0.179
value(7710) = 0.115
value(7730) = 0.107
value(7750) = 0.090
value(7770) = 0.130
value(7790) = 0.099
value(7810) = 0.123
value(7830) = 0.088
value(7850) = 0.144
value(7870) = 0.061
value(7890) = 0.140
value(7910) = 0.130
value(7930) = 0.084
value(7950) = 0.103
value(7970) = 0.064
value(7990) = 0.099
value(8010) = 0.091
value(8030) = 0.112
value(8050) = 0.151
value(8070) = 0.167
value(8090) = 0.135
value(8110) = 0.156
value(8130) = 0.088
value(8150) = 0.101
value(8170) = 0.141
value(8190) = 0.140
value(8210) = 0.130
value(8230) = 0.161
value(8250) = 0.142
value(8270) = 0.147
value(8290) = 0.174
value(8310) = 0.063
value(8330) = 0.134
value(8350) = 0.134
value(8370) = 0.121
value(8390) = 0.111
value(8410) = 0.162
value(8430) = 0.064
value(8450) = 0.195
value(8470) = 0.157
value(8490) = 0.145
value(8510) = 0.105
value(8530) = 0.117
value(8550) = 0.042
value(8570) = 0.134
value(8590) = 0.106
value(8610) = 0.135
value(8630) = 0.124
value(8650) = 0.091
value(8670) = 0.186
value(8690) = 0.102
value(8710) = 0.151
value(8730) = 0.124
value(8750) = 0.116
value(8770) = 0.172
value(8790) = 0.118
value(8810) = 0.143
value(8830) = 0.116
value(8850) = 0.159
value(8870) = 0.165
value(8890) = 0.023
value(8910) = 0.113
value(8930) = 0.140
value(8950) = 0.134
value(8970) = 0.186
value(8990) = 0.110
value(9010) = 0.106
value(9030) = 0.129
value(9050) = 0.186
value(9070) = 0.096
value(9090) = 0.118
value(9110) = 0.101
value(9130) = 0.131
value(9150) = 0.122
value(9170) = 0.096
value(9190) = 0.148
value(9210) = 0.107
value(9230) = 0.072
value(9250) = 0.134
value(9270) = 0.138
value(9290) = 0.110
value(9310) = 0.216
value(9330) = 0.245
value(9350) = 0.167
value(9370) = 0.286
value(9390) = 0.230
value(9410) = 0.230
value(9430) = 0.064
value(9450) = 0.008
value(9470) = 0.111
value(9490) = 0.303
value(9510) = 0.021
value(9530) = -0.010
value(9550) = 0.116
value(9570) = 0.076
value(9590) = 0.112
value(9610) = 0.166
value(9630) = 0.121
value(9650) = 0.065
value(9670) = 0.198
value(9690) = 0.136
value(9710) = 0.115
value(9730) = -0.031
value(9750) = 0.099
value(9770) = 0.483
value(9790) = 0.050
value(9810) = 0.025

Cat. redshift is 0.95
